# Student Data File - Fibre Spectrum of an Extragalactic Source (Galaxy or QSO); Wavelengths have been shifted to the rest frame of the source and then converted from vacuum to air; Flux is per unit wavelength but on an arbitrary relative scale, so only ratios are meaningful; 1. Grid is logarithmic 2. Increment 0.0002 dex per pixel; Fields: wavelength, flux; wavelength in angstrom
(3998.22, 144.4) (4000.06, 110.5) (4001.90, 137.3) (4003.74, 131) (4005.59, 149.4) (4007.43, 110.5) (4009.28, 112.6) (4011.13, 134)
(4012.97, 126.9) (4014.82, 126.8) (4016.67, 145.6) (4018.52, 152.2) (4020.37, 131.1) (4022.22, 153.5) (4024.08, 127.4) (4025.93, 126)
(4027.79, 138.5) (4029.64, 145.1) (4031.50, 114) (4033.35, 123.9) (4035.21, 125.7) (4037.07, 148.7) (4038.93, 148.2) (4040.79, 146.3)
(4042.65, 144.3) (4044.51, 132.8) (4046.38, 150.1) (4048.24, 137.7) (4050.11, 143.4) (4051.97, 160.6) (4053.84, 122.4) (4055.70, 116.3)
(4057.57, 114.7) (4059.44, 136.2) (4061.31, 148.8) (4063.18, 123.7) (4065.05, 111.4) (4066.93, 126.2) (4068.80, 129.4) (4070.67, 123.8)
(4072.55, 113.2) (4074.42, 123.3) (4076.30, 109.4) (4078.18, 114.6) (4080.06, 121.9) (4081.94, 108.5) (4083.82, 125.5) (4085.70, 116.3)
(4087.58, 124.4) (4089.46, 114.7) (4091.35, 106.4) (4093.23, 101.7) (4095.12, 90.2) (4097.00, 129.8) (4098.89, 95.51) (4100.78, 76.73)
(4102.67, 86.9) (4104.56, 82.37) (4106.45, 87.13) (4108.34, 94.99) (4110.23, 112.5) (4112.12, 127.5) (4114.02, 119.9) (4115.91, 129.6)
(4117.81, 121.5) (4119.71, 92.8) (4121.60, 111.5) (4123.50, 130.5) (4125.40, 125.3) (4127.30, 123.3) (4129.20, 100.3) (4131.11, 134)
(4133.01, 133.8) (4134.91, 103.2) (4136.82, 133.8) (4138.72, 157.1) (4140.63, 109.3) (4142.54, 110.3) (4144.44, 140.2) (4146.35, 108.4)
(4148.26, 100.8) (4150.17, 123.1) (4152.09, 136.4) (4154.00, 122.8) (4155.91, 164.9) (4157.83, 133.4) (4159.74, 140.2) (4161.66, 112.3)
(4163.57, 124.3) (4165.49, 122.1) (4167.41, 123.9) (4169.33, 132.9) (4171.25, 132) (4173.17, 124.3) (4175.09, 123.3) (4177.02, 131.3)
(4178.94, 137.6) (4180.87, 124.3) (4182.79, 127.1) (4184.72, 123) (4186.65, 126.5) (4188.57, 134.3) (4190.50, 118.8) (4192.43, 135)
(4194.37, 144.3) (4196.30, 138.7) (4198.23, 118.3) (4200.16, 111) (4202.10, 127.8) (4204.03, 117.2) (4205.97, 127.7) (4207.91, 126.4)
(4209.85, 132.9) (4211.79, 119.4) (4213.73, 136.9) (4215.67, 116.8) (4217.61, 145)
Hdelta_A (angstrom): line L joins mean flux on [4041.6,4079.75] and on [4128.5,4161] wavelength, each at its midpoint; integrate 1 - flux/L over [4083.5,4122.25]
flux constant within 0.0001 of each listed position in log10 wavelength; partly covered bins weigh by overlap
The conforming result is 6.40 angstrom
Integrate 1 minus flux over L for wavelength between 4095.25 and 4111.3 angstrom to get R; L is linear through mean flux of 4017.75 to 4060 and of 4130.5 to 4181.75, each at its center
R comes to 4.4 angstrom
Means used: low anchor 136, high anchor 127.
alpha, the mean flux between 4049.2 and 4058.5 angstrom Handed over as 132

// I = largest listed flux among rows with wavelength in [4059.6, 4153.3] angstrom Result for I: 157.1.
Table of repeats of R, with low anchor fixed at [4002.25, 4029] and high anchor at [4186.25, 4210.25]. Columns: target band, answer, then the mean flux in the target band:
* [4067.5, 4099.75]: 4.0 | 115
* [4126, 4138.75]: 0.5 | 124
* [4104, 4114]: 2.1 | 103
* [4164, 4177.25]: 0.2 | 127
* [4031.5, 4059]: -0.7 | 136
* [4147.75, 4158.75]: -0.2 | 131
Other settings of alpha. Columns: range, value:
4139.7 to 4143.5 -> 110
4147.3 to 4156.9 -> 130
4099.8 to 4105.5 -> 82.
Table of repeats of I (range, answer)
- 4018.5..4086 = 160.6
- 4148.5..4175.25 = 164.9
